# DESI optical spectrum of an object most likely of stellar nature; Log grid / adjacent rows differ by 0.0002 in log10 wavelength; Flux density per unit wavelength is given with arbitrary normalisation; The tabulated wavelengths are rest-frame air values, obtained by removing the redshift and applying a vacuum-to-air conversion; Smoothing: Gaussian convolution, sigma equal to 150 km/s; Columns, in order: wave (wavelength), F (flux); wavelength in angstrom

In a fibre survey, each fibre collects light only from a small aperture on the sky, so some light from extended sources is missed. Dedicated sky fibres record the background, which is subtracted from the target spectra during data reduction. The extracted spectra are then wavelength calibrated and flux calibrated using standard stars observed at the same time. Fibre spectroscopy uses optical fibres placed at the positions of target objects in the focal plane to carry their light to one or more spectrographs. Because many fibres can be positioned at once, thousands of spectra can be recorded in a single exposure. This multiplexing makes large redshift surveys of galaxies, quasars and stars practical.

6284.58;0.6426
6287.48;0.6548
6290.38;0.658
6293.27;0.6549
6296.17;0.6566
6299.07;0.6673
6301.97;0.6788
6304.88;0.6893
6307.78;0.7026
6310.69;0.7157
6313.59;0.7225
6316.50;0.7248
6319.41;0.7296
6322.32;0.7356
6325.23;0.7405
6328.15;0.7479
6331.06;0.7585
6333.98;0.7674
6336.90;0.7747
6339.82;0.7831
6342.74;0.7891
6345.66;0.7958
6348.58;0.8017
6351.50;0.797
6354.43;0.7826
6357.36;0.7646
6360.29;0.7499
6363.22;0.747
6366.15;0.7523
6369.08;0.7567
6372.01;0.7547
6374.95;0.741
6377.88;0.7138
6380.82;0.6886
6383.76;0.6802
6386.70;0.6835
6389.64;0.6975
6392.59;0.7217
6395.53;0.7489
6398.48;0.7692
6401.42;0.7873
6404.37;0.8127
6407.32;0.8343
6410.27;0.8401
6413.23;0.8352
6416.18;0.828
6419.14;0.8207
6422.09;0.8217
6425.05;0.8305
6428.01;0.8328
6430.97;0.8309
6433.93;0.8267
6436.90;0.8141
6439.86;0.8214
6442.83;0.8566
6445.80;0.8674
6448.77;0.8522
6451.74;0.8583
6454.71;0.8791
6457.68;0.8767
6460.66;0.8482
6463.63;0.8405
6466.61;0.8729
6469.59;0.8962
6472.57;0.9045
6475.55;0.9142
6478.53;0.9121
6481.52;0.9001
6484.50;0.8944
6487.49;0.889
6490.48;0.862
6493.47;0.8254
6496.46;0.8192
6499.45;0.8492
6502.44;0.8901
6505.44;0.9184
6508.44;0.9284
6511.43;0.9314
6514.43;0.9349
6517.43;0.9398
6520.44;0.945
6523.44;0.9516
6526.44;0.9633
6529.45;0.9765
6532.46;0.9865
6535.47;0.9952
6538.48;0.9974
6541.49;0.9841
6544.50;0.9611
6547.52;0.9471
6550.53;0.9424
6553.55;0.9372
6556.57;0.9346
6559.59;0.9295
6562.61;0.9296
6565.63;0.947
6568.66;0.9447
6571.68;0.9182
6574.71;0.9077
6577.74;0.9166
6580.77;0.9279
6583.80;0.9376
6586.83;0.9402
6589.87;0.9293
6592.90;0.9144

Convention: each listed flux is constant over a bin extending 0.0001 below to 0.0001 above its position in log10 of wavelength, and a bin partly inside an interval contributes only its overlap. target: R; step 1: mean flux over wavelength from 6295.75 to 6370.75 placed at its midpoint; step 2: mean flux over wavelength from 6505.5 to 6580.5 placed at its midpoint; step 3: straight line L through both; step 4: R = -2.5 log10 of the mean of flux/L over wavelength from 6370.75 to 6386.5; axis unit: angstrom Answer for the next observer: 0.11 mag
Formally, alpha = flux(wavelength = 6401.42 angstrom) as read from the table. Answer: 0.7873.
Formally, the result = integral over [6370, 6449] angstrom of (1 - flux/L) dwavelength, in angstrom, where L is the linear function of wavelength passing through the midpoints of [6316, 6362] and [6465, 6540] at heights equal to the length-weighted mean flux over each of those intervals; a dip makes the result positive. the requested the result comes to 4.1 angstrom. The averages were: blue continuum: 0.766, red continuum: 0.916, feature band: 0.788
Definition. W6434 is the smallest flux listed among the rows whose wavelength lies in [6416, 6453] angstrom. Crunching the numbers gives 0.8141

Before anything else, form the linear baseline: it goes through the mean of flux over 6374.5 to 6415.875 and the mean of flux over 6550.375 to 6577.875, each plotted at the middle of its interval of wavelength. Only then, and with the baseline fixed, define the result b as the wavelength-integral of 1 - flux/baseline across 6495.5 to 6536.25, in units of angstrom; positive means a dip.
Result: -2.30 angstrom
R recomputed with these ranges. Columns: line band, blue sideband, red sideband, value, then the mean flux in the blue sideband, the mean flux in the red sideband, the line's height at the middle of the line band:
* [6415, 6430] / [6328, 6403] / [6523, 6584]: -0.02 mag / 0.752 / 0.949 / 0.812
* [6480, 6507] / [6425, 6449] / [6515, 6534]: 0.05 mag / 0.836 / 0.959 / 0.916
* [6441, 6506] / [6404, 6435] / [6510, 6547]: 0.03 mag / 0.829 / 0.963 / 0.896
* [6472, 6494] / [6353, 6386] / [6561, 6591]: -0.06 mag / 0.738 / 0.93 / 0.843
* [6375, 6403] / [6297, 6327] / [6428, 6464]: 0.10 mag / 0.71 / 0.847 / 0.789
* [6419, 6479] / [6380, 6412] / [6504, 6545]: -0.02 mag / 0.753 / 0.958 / 0.838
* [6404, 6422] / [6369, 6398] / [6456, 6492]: -0.08 mag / 0.719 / 0.884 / 0.773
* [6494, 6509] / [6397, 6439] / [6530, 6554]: 0.06 mag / 0.82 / 0.971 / 0.921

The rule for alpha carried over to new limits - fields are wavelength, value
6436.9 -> 0.8141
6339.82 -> 0.7831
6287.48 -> 0.6548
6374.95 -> 0.741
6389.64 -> 0.6975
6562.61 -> 0.9296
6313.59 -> 0.7225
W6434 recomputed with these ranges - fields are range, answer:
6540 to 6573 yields 0.9182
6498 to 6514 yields 0.8492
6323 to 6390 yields 0.6802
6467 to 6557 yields 0.8192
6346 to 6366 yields 0.747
